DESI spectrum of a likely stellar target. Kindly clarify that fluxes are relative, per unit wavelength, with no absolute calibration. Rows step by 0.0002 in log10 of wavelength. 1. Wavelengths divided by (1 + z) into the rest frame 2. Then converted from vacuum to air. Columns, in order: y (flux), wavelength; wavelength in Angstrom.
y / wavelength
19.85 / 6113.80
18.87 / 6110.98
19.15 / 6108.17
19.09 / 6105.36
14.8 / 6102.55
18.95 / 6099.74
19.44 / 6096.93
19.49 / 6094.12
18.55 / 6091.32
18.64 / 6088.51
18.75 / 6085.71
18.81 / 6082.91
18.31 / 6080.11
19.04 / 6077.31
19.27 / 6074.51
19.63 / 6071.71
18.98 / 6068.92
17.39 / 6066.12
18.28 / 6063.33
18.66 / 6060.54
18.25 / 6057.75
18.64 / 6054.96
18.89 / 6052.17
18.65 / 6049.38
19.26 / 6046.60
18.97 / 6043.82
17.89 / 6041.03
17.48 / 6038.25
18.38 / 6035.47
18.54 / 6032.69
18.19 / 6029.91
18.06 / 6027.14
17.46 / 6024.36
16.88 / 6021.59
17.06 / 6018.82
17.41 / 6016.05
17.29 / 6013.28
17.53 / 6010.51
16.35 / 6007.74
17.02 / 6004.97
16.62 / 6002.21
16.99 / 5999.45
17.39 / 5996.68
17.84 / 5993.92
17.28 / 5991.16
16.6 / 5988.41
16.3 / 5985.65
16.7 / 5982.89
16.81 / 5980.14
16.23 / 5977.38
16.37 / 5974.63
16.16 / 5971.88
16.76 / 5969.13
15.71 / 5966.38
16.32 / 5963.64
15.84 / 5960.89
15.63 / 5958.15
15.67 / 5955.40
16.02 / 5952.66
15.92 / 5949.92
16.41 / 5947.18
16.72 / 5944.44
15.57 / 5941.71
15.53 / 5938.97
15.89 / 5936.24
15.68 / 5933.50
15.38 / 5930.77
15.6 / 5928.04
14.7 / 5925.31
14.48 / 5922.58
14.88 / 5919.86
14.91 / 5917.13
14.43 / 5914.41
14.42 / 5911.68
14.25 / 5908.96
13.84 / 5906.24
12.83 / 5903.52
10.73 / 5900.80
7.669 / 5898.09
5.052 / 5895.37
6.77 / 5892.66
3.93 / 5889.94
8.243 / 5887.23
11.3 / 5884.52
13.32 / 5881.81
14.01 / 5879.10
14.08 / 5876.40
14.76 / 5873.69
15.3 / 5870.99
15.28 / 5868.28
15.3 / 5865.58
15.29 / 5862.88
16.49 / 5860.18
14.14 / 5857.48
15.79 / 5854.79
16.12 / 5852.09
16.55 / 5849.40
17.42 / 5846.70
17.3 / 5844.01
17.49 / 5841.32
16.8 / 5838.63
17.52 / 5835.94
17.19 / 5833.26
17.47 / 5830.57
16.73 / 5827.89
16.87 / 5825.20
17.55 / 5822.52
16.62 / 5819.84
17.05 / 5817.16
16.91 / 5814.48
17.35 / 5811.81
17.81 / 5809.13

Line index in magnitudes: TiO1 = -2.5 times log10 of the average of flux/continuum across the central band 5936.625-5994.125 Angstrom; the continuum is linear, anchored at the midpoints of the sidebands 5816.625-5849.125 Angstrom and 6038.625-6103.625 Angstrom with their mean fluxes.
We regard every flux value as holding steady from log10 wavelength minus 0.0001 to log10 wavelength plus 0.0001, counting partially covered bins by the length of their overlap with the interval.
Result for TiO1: 0.11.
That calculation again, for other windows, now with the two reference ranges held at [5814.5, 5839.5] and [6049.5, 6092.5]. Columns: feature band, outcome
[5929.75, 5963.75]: 0.13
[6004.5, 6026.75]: 0.07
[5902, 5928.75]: 0.22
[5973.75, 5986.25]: 0.10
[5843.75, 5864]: 0.08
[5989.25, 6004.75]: 0.06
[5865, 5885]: 0.22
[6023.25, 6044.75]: 0.02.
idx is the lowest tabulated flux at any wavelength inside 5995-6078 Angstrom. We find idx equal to 16.35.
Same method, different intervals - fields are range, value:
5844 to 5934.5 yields 3.93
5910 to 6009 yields 14.42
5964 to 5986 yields 15.71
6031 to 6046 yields 17.48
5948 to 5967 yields 15.63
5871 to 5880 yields 14.01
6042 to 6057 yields 18.64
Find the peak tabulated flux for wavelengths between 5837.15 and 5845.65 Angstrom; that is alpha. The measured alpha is 17.49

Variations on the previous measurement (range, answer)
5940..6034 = 18.54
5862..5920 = 15.3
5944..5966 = 16.72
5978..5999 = 17.84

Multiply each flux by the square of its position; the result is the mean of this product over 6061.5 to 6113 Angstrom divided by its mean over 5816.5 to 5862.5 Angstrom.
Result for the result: 1.21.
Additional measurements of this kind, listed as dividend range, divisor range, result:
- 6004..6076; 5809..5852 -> 1.14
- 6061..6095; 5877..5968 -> 1.45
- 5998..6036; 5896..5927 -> 1.36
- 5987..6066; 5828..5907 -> 1.37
